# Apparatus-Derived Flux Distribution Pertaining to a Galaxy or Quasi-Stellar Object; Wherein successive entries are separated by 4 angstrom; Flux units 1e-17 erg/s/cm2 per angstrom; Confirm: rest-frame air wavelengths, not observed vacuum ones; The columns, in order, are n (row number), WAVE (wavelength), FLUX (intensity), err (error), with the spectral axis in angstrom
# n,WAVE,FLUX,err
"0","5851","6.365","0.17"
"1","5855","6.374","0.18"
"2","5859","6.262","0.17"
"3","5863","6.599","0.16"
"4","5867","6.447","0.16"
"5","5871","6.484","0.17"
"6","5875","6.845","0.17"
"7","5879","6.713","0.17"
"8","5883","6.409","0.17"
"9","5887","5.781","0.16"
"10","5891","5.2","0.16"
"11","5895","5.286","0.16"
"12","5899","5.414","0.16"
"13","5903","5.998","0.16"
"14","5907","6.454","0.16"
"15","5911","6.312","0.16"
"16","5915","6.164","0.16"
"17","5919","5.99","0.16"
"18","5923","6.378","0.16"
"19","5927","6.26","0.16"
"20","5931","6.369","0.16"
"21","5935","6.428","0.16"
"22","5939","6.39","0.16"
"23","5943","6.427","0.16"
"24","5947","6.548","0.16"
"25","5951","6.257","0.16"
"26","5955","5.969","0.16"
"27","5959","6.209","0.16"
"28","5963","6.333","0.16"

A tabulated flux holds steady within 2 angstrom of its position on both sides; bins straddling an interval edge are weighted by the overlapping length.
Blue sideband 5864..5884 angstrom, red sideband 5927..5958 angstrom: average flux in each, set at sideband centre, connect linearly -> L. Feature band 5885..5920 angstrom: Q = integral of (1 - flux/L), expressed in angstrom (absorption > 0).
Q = 3.5 angstrom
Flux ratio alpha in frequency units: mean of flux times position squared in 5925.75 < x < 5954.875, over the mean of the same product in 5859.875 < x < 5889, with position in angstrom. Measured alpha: 1.01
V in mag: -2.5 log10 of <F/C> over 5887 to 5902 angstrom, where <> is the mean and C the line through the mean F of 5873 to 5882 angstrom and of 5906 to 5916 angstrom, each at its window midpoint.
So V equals 0.20 mag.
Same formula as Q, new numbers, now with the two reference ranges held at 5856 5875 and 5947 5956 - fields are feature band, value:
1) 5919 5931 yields 0.1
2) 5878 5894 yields 1.2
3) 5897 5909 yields 0.8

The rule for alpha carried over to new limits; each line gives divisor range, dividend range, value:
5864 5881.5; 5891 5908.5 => 0.87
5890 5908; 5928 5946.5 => 1.15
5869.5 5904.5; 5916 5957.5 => 1.07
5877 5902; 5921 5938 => 1.11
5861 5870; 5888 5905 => 0.85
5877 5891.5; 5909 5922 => 1.02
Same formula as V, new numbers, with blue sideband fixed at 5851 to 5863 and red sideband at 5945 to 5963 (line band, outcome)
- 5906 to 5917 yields 0.00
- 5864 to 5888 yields -0.02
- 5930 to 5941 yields -0.02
